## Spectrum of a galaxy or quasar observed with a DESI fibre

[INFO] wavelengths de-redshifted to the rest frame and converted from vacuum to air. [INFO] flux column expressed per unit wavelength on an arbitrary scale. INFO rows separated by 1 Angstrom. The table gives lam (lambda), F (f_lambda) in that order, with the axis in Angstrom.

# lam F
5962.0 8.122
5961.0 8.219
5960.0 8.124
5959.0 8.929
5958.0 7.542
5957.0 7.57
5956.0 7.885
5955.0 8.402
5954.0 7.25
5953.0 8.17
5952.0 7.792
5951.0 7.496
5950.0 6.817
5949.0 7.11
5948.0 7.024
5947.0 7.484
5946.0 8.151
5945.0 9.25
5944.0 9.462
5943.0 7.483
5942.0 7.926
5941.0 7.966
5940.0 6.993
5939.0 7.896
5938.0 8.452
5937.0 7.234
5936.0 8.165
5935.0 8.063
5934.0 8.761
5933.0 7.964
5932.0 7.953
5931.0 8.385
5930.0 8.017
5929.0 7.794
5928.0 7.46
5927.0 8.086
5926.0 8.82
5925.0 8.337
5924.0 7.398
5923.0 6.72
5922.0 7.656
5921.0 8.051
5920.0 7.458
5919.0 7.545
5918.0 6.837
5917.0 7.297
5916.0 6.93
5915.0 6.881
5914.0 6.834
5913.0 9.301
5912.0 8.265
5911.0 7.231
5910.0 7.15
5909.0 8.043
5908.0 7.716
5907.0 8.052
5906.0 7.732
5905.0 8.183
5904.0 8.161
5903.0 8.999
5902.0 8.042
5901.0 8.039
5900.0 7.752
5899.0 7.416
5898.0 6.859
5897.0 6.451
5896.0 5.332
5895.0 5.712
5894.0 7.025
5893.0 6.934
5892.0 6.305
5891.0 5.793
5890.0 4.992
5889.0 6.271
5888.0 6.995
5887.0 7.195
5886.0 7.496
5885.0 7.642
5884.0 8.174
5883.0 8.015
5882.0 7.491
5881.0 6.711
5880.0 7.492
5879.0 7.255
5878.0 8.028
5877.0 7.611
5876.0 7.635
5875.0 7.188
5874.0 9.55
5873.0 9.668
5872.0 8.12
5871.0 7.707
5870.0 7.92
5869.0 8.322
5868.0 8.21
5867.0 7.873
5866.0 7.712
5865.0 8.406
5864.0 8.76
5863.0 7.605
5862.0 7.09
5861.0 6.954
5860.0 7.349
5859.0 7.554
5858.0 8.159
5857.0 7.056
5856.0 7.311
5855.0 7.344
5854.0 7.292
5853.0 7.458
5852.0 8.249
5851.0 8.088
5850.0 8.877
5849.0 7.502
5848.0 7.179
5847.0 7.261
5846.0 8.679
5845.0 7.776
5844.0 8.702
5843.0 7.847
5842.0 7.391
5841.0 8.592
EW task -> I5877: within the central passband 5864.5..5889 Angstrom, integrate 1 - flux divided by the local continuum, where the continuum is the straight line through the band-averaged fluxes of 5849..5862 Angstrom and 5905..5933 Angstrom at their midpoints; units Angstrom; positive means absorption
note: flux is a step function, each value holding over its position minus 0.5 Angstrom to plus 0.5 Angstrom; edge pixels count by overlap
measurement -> -0.5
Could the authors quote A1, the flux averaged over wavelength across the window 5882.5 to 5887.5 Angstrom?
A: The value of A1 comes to 7.7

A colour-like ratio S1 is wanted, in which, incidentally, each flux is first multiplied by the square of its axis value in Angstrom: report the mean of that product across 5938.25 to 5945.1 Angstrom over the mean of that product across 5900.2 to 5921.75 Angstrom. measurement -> 1.05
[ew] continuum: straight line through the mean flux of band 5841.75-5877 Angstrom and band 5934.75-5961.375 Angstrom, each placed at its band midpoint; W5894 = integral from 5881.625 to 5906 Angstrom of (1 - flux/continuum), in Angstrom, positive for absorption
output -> 2.27 Angstrom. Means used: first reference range 7.88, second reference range 7.88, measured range 7.15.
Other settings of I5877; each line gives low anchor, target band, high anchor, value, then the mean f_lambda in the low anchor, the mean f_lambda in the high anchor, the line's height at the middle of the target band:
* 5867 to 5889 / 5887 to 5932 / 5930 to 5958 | 2.55 Angstrom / 7.8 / 7.89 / 7.84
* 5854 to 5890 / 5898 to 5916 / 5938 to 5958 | -0.20 Angstrom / 7.67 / 7.81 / 7.73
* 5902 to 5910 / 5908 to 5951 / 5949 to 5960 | 0.79 Angstrom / 8.06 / 7.77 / 7.92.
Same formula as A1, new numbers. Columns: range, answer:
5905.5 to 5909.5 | 7.89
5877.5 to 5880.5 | 7.59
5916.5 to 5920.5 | 7.28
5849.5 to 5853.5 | 8.17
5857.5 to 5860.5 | 7.69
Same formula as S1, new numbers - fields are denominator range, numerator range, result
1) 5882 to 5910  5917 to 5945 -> 1.10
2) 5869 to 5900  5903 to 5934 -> 1.08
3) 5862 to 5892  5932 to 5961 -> 1.06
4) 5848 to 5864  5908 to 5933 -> 1.03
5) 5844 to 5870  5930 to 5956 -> 1.05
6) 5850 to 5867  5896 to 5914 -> 1.02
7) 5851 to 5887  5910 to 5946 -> 1.03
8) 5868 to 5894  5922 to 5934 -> 1.08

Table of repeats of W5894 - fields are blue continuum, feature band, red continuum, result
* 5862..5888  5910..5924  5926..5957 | 0.8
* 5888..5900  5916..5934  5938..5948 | -0.8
